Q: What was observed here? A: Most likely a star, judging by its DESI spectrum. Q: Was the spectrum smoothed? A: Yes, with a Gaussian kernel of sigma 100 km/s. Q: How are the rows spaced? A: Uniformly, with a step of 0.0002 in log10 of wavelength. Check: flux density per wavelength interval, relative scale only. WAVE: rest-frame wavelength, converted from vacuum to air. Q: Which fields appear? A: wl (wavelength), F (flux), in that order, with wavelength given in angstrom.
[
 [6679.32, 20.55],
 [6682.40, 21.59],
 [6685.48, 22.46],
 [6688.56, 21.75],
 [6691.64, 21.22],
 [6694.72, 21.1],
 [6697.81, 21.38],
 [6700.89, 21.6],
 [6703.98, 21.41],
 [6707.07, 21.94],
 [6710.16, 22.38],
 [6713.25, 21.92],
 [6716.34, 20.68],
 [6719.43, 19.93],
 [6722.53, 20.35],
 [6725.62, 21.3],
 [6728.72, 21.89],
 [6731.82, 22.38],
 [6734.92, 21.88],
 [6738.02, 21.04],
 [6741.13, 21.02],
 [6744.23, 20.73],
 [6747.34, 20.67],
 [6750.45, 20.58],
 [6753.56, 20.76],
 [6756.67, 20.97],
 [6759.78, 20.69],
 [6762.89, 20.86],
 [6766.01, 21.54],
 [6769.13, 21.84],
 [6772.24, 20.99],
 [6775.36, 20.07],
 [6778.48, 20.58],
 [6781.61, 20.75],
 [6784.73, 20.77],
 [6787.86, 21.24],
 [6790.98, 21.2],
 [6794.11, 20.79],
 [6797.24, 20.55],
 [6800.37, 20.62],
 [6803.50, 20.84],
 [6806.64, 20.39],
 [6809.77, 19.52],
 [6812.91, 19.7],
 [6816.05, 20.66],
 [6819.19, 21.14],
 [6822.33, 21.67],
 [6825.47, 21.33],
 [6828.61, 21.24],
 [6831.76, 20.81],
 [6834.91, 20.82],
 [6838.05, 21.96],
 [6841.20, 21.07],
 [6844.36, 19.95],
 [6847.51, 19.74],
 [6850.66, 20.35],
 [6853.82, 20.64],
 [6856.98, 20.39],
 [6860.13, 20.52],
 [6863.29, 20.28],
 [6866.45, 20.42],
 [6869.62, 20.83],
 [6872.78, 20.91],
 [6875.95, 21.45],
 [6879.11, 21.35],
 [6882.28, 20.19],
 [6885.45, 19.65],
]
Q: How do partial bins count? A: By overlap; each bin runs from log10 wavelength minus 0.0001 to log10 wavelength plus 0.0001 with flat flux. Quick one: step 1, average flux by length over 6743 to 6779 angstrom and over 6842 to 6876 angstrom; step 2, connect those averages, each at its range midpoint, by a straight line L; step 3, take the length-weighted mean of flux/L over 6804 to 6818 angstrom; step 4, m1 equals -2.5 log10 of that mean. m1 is 0.03 mag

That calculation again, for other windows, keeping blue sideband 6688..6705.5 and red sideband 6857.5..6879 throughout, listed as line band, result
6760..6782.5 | 0.01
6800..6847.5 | 0.01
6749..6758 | 0.02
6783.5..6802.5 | 0.01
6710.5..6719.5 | 0.01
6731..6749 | 0.00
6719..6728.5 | 0.03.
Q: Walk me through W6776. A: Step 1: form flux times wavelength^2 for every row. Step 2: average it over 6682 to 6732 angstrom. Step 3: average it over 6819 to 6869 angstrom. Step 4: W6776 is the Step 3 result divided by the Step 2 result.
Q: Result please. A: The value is 1.01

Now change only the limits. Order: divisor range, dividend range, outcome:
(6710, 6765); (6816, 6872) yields 1.02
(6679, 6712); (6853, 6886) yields 1.00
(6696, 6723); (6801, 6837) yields 1.01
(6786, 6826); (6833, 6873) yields 1.01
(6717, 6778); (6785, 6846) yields 1.01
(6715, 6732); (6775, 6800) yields 1.01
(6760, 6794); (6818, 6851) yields 1.02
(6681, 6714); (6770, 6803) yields 0.98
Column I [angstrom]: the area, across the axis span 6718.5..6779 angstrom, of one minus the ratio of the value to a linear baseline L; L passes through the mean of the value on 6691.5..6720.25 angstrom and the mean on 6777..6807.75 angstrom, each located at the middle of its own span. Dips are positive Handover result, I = 0.2 angstrom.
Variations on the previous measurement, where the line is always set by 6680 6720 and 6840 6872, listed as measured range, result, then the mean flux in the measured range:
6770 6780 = 0.2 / 20.7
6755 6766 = 0.1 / 20.9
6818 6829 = -0.4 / 21.4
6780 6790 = 0.0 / 20.9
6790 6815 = 0.4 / 20.4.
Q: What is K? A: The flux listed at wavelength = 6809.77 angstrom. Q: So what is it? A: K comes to 19.52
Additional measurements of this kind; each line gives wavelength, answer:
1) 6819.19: 21.14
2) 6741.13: 21.02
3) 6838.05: 21.96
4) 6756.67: 20.97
